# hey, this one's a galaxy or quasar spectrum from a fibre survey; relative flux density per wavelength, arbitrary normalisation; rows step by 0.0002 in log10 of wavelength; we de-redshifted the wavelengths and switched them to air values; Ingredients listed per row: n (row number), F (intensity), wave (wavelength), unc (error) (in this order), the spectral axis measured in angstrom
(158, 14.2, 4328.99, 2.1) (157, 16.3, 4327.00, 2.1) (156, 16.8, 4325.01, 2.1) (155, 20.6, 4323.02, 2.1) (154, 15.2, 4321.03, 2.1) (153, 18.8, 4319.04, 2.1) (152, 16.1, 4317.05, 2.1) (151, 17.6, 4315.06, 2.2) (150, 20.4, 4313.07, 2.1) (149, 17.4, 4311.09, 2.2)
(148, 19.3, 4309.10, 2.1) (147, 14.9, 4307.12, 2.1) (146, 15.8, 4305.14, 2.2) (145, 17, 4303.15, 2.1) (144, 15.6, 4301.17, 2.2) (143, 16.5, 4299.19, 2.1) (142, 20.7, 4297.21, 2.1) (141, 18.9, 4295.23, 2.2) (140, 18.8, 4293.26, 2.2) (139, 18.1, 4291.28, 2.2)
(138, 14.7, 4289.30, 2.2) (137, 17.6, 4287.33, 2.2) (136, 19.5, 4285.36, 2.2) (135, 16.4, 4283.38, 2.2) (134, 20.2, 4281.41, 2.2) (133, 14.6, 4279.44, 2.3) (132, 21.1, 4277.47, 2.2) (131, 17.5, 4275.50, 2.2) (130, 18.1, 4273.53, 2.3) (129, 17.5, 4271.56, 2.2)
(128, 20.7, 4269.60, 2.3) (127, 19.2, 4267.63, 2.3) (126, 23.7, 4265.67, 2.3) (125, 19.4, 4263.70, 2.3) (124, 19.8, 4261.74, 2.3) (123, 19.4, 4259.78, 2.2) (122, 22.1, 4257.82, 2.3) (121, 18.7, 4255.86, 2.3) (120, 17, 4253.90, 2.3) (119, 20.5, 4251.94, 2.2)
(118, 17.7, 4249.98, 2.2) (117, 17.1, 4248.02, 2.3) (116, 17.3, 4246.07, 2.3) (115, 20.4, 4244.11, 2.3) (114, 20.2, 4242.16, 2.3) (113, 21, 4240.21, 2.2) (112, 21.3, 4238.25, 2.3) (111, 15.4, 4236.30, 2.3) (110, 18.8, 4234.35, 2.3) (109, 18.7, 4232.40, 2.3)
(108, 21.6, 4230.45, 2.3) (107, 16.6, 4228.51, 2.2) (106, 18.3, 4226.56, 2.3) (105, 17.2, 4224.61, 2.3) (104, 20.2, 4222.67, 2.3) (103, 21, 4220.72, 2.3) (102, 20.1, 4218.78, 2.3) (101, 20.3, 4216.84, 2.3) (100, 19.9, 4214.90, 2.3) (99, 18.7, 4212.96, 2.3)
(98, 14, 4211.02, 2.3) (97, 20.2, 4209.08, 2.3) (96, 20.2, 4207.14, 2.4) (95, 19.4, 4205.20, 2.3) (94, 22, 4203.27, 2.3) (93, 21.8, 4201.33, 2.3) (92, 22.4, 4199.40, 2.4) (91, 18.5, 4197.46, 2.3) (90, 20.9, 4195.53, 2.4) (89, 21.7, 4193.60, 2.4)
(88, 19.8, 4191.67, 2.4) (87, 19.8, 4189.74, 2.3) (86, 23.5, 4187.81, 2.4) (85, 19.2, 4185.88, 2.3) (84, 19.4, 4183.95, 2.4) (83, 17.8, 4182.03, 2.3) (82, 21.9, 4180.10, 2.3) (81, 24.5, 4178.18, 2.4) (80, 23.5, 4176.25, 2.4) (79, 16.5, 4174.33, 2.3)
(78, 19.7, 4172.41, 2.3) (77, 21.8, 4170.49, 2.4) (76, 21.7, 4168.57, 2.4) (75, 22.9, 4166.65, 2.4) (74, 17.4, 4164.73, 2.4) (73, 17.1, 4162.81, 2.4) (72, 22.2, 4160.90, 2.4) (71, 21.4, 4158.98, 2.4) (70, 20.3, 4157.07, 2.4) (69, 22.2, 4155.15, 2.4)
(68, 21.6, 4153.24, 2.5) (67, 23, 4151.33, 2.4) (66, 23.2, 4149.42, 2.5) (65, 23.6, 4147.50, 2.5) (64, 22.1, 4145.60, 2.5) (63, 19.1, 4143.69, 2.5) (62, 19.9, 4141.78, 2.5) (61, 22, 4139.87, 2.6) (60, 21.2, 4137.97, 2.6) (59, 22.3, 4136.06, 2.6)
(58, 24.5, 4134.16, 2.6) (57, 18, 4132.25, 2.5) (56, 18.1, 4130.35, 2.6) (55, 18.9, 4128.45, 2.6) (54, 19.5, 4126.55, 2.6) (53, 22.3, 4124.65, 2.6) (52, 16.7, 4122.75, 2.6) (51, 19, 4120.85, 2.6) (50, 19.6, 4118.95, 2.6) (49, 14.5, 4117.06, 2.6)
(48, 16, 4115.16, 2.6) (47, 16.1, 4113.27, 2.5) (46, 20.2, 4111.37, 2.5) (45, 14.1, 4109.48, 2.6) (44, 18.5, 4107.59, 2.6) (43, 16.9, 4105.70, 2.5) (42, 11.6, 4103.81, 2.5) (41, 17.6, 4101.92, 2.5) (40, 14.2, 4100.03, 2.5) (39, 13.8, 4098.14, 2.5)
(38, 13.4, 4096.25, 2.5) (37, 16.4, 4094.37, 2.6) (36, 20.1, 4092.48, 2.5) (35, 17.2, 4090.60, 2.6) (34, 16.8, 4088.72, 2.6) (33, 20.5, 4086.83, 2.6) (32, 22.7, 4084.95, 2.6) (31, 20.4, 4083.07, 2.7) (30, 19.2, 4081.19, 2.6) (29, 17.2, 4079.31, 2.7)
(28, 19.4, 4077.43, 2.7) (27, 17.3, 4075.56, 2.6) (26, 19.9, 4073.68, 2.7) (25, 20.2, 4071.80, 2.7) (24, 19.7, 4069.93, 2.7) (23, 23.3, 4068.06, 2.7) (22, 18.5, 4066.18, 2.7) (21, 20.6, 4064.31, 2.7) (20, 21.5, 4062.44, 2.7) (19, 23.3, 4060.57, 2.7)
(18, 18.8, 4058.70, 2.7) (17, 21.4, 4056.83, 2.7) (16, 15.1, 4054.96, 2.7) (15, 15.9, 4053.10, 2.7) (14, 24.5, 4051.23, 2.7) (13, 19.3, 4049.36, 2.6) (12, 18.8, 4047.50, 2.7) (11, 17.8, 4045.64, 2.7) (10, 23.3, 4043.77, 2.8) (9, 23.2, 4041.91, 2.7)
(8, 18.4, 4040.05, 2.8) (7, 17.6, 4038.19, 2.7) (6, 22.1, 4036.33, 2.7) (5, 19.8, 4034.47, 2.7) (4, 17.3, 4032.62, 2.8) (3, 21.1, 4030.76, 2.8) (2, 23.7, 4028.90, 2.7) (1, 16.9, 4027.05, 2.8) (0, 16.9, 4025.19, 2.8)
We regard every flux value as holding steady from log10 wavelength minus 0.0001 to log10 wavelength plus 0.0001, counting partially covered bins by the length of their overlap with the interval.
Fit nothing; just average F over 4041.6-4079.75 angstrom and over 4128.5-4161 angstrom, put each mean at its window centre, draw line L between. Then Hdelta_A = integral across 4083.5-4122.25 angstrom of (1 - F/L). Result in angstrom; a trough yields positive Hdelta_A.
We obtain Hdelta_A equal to 6.8 angstrom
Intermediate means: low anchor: 19.9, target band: 17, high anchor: 21.4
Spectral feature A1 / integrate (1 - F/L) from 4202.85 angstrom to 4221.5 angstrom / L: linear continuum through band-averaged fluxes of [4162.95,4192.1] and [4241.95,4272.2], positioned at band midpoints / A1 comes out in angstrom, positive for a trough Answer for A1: 0.5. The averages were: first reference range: 20.5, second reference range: 19.4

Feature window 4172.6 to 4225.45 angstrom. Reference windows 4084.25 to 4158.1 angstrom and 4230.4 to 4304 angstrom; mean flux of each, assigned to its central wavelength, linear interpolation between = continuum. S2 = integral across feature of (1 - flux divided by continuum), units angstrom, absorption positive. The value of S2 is -3.8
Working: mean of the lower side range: 18.9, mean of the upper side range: 18.7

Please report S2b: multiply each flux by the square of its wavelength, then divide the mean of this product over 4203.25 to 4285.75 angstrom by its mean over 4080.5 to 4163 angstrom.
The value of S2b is 1.06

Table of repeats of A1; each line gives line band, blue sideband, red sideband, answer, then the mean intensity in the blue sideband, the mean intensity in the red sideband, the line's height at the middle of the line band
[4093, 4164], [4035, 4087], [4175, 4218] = 4.34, 20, 20.4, 20.2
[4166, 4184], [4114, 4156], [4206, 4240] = -1.18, 20.3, 19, 19.7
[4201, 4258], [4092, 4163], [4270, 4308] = -3.34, 19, 17.6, 18.1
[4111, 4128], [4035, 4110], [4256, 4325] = 0.47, 18.8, 18.3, 18.7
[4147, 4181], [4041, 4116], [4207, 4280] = -4.44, 18.6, 19.1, 18.9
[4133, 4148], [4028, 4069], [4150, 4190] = -0.74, 20.2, 20.9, 20.7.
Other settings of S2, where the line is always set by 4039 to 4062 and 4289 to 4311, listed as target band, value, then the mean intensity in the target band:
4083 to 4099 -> 1.45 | 17.8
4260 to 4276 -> -1.65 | 19.5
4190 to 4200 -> -1.11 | 20.5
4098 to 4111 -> 2.60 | 15.6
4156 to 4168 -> -0.93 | 20.3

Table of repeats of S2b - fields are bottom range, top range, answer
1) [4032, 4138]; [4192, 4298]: 1.10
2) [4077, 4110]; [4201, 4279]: 1.20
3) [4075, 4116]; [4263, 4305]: 1.16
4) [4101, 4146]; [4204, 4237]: 1.06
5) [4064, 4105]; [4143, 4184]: 1.21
